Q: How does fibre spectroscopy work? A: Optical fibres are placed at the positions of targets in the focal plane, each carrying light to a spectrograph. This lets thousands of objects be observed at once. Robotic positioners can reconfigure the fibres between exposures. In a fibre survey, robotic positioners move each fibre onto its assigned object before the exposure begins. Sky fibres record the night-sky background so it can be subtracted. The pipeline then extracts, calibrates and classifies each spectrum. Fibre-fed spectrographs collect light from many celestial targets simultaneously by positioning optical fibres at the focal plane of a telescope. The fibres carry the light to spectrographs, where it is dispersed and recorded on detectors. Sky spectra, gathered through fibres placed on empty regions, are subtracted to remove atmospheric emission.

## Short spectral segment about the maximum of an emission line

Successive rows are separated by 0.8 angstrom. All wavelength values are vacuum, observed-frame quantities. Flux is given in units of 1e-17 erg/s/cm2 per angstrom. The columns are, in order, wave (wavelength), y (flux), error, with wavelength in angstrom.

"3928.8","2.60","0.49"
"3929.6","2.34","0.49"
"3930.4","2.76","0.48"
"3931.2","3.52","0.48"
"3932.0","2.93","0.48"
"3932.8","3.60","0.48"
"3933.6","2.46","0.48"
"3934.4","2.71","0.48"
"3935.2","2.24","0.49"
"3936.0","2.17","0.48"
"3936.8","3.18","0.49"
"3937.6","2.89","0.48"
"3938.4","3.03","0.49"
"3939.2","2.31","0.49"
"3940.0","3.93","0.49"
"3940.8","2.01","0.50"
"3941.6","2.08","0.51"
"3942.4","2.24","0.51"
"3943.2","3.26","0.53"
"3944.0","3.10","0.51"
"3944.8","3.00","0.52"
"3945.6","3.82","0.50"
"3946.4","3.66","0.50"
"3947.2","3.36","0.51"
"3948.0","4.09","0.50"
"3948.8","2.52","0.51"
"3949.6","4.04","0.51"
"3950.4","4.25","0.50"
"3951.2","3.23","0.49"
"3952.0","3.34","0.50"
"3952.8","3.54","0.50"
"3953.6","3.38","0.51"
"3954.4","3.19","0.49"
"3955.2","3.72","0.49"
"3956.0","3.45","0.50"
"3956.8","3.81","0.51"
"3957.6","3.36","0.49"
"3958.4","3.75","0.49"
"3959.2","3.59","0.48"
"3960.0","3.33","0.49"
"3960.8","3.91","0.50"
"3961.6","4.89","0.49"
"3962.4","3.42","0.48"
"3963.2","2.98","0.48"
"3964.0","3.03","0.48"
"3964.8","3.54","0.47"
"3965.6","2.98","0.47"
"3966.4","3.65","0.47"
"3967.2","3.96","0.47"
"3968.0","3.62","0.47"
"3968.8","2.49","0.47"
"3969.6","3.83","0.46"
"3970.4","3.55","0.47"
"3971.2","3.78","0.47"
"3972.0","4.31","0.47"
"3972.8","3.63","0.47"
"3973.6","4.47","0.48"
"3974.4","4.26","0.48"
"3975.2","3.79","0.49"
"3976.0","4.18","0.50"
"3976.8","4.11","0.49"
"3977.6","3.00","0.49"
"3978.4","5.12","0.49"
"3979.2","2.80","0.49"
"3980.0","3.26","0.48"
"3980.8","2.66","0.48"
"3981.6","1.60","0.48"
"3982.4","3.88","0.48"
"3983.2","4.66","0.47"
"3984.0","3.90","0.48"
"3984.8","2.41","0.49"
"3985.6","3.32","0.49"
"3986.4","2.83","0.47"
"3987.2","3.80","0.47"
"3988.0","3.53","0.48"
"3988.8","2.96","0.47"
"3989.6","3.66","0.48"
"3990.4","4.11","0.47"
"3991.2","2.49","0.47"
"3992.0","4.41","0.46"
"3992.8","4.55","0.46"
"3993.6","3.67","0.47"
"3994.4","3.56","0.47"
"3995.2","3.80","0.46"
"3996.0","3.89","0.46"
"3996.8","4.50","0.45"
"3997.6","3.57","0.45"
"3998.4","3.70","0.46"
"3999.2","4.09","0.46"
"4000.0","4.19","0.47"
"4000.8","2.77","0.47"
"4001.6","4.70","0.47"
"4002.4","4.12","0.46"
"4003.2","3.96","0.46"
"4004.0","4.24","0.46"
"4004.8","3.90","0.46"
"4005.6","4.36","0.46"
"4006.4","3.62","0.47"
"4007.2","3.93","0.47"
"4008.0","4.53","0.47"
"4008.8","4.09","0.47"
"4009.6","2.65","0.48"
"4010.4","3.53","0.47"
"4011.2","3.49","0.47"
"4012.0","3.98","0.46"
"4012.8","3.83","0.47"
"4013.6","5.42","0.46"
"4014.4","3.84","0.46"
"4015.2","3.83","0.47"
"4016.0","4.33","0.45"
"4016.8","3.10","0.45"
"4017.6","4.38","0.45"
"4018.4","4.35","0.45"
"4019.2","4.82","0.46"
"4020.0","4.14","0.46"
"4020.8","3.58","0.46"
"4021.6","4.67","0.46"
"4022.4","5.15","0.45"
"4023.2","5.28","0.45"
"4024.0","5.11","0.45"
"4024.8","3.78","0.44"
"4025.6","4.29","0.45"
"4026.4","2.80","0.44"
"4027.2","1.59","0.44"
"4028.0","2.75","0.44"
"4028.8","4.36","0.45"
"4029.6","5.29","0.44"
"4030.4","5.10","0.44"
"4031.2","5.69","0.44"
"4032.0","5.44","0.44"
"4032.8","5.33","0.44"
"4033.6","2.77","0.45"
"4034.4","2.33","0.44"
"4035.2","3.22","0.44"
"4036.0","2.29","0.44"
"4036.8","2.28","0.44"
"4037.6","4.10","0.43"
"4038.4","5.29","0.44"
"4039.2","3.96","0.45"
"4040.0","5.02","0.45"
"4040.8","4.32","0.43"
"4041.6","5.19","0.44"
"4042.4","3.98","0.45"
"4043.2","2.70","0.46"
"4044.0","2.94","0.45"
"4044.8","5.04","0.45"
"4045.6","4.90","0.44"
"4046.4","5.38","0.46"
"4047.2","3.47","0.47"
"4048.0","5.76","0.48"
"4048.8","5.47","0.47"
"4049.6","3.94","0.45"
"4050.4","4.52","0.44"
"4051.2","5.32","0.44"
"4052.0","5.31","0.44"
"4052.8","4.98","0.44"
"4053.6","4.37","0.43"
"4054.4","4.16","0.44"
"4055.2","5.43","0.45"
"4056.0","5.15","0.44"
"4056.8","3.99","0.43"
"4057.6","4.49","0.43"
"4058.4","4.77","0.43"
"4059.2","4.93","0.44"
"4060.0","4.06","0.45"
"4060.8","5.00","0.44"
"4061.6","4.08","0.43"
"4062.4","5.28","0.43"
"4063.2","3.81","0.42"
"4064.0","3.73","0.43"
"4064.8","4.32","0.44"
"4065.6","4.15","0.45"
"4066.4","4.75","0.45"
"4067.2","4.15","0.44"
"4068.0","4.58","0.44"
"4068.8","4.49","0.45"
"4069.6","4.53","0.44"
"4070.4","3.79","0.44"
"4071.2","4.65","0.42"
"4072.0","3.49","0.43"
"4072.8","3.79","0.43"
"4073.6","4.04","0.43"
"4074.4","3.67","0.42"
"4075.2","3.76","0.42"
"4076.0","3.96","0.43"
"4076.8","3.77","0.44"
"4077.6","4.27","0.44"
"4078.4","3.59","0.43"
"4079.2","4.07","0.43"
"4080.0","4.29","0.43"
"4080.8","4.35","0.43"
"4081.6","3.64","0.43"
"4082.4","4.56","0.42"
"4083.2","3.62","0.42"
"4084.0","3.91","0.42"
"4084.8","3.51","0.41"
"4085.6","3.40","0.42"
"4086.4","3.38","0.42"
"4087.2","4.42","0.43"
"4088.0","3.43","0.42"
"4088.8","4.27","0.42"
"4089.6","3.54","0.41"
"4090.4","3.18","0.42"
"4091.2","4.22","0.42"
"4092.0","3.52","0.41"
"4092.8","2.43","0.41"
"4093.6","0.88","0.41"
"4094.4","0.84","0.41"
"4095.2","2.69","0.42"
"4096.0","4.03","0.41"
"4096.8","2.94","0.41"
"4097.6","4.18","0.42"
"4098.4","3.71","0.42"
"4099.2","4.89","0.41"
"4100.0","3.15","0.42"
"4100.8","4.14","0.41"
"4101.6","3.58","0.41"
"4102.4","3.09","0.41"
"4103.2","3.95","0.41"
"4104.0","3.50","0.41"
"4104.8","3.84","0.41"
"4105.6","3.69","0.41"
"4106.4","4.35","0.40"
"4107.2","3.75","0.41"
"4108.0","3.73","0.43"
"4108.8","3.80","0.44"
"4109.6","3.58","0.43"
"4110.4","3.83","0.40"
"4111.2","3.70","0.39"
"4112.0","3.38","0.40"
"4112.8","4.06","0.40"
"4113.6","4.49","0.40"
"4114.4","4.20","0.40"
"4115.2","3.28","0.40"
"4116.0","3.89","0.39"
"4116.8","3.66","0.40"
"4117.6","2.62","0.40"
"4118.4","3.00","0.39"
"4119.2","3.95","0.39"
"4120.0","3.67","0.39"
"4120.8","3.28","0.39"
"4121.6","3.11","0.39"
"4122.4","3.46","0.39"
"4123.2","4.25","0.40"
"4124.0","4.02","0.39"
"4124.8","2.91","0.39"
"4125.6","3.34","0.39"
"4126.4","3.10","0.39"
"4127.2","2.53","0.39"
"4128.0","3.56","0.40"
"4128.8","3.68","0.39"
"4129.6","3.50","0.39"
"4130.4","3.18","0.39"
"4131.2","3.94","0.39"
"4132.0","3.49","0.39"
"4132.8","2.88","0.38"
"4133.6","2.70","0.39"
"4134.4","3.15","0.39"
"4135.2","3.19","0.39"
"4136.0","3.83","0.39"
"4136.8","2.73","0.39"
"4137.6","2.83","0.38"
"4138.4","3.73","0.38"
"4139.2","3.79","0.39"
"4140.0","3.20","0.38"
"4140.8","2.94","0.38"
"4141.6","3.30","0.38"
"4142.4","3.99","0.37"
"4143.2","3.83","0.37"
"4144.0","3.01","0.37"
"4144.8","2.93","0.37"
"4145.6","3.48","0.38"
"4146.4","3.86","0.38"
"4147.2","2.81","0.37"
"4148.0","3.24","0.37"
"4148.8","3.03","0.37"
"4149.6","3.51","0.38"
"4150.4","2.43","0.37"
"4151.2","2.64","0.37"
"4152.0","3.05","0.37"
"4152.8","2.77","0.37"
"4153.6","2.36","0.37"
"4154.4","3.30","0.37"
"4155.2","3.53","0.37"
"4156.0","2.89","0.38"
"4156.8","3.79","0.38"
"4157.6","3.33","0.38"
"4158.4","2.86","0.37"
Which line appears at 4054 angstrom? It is C IV 1549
